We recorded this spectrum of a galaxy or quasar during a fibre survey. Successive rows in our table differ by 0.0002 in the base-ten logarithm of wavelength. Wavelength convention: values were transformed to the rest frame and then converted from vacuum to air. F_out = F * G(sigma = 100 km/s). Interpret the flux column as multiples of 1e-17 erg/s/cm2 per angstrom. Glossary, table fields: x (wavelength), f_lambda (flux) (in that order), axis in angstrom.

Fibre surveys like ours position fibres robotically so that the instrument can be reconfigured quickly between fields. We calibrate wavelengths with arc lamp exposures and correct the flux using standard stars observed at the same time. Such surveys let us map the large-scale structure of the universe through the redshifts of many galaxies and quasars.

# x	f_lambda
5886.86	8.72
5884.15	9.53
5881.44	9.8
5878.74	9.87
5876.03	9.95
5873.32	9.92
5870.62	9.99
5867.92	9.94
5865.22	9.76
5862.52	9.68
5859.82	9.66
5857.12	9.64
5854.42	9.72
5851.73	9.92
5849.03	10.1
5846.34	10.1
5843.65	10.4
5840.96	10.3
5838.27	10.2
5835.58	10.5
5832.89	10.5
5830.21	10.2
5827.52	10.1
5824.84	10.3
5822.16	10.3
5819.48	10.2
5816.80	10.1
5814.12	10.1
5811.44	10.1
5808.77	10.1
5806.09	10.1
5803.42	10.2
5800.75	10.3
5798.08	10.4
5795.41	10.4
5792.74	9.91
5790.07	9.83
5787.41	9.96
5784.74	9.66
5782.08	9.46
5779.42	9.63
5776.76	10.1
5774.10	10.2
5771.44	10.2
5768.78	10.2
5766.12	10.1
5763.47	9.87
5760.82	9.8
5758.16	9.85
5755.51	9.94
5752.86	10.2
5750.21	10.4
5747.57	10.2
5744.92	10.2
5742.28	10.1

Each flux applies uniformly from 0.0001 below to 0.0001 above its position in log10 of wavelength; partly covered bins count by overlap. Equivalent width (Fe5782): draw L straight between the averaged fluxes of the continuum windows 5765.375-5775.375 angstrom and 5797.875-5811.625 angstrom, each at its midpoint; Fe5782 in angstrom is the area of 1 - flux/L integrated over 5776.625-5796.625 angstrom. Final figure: 0.7 angstrom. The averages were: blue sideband 10.2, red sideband 10.2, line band 9.85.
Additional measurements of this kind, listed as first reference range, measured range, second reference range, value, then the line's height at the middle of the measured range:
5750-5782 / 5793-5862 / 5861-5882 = -1.55 angstrom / 9.92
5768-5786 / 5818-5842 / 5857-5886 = -1.09 angstrom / 9.84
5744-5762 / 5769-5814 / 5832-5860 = 0.22 angstrom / 10.1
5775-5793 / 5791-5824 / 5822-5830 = -0.49 angstrom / 10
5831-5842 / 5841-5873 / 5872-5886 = 0.52 angstrom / 10.1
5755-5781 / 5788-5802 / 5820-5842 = -0.05 angstrom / 10.1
